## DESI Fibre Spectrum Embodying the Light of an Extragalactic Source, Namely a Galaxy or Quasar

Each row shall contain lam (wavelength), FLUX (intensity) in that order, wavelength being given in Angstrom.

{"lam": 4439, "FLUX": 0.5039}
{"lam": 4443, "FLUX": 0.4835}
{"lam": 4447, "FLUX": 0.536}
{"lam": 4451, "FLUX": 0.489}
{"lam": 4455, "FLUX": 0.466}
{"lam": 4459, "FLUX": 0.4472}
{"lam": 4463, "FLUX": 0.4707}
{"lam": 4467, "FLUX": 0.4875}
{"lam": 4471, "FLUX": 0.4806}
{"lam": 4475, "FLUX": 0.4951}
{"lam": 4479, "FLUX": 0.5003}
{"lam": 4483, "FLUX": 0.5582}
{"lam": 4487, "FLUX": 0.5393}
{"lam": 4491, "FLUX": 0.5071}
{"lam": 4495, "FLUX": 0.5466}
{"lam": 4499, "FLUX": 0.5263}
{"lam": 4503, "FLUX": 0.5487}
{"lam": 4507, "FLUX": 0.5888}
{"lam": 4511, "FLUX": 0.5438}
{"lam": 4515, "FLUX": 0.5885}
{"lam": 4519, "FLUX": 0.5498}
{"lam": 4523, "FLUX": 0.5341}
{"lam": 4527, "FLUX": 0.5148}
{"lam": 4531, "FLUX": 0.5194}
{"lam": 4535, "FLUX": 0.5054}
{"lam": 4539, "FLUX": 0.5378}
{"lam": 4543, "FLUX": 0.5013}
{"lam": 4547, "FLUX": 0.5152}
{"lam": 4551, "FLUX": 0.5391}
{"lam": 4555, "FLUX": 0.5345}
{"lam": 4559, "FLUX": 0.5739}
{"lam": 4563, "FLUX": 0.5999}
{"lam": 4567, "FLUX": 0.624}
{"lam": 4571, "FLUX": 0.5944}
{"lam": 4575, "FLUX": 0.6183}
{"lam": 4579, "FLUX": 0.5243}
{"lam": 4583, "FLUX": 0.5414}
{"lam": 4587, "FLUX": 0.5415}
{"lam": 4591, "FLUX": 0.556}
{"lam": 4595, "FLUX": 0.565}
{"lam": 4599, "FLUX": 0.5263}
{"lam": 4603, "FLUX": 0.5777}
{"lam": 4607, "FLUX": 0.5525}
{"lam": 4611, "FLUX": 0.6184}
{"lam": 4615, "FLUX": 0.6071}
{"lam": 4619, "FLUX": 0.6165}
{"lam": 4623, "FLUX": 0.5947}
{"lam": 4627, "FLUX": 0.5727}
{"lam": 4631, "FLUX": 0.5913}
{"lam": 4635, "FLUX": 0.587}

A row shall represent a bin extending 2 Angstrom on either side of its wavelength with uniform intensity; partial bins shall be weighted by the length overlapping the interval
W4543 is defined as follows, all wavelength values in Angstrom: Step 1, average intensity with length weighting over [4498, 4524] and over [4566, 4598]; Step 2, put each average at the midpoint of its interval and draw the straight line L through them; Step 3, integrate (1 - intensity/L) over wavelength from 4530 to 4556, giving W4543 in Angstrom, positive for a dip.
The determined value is 1.8 Angstrom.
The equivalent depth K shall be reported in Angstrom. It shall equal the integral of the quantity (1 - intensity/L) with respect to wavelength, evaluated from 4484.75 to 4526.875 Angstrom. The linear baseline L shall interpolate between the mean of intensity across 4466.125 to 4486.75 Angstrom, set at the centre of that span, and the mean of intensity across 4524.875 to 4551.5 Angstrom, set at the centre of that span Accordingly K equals -2.7 Angstrom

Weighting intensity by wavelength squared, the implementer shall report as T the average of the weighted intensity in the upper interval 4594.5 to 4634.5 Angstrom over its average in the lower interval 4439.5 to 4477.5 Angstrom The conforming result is 1.3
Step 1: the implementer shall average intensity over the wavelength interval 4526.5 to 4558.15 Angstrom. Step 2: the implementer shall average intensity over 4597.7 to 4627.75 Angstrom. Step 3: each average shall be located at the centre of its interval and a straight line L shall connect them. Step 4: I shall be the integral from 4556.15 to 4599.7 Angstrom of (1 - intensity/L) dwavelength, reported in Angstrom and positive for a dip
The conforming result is -1.3 Angstrom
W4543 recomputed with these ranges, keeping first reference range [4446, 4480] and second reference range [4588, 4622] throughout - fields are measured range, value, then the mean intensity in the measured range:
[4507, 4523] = -1.33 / 0.561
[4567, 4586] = -0.54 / 0.574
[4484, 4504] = -1.19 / 0.534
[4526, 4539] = 0.31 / 0.517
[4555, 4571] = -1.20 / 0.591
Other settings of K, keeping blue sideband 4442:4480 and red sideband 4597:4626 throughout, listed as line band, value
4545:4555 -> 0.28 Angstrom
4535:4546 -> 0.43 Angstrom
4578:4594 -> 0.68 Angstrom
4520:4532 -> 0.06 Angstrom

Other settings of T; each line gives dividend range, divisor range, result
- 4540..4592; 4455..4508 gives 1.13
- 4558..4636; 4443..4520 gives 1.18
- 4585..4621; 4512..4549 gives 1.12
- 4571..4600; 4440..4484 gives 1.20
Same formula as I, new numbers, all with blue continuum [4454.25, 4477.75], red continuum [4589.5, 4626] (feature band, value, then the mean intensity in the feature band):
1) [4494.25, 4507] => -1.18 Angstrom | 0.548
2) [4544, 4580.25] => -1.46 Angstrom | 0.568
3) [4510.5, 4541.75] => -0.97 Angstrom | 0.536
